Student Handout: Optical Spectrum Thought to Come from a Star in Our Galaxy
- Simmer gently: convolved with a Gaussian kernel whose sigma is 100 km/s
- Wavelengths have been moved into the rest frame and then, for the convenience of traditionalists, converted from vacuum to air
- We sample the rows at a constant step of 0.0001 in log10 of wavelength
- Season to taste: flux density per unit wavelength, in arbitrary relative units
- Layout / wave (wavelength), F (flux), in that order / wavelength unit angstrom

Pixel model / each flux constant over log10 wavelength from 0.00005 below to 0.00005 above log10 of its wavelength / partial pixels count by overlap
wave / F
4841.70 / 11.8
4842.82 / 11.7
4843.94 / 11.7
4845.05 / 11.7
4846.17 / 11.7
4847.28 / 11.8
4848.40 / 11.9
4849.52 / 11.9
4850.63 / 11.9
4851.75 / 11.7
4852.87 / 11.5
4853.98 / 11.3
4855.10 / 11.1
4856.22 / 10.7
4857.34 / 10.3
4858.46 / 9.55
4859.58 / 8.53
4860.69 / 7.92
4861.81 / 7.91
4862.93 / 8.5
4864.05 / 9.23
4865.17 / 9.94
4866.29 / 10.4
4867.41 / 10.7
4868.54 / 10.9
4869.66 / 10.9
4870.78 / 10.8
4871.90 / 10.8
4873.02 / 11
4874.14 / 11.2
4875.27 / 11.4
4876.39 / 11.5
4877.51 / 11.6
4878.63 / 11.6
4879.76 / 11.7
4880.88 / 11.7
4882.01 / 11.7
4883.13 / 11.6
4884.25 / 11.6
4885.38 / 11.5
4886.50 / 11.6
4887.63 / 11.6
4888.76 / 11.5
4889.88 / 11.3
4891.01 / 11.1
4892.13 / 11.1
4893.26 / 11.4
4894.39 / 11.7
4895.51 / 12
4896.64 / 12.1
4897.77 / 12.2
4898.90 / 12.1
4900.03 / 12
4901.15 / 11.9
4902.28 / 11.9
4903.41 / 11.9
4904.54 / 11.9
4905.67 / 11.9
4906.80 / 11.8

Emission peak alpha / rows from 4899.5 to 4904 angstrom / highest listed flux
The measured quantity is 12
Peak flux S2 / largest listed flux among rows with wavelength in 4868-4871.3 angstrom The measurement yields 10.9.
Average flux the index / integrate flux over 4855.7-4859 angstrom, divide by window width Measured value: 10.2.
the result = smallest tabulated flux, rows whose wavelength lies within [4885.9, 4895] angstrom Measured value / 11.1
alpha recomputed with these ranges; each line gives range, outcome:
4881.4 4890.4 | 11.7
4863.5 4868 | 10.7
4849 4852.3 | 11.9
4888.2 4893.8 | 11.5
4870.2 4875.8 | 11.4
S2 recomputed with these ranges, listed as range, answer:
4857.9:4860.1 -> 9.55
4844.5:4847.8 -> 11.8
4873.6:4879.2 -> 11.6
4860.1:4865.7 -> 9.94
